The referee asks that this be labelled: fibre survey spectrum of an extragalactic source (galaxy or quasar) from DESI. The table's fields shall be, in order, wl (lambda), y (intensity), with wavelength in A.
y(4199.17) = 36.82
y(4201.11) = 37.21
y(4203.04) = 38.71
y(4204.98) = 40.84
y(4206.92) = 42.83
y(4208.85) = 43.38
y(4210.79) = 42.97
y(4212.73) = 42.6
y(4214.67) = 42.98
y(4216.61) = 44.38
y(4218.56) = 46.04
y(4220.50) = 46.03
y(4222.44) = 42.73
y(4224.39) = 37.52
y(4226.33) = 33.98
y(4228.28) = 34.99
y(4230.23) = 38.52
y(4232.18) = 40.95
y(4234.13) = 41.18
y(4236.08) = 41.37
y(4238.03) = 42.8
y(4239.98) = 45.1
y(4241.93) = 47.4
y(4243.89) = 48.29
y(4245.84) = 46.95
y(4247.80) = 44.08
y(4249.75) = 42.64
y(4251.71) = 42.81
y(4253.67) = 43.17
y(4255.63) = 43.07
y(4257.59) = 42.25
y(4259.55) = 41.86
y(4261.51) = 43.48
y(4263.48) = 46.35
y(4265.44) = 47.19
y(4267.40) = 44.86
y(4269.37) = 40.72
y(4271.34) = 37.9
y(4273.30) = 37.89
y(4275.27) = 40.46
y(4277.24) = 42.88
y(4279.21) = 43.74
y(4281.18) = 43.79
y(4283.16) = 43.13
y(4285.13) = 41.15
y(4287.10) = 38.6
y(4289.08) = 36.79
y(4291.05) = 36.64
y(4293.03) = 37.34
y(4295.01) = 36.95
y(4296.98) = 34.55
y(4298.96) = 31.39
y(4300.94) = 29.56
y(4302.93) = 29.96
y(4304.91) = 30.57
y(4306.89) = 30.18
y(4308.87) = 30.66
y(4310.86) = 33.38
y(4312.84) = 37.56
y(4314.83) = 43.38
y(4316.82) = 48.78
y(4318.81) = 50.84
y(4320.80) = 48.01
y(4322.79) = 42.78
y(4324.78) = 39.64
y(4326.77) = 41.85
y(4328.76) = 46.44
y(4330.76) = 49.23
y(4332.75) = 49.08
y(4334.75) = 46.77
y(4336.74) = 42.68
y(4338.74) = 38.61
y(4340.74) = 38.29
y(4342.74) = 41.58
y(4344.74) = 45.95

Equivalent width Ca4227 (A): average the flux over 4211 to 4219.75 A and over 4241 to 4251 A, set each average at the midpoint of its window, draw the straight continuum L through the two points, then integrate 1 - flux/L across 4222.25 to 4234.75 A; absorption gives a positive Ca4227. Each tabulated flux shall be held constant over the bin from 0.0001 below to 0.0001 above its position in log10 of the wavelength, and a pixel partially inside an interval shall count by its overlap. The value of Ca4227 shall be 1.8 A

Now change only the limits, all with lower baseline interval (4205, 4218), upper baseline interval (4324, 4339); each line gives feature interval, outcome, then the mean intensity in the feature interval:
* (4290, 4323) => 5.40 A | 37.1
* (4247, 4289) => 1.42 A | 42.3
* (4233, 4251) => -0.36 A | 44.4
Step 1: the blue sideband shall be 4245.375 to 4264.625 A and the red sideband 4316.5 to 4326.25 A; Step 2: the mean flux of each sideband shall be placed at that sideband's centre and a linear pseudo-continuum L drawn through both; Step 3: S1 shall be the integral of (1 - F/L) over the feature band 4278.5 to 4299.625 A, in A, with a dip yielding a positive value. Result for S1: 2.9 A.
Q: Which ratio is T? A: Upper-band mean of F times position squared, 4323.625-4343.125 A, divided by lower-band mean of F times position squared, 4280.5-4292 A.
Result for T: 1.11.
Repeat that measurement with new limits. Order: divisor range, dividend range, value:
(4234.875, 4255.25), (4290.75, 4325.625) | 0.87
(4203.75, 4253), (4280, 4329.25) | 0.94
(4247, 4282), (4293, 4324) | 0.89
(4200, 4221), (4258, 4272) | 1.05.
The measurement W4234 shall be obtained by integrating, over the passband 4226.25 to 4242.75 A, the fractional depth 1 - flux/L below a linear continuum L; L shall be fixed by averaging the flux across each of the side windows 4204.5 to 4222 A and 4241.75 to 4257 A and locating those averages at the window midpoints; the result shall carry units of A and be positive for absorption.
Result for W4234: 1.19 A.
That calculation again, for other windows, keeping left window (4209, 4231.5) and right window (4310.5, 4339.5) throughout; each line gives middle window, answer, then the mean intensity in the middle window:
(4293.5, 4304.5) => 2.7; 32.6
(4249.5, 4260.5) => -0.1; 42.6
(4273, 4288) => 0.5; 41.6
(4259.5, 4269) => -0.5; 44.8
